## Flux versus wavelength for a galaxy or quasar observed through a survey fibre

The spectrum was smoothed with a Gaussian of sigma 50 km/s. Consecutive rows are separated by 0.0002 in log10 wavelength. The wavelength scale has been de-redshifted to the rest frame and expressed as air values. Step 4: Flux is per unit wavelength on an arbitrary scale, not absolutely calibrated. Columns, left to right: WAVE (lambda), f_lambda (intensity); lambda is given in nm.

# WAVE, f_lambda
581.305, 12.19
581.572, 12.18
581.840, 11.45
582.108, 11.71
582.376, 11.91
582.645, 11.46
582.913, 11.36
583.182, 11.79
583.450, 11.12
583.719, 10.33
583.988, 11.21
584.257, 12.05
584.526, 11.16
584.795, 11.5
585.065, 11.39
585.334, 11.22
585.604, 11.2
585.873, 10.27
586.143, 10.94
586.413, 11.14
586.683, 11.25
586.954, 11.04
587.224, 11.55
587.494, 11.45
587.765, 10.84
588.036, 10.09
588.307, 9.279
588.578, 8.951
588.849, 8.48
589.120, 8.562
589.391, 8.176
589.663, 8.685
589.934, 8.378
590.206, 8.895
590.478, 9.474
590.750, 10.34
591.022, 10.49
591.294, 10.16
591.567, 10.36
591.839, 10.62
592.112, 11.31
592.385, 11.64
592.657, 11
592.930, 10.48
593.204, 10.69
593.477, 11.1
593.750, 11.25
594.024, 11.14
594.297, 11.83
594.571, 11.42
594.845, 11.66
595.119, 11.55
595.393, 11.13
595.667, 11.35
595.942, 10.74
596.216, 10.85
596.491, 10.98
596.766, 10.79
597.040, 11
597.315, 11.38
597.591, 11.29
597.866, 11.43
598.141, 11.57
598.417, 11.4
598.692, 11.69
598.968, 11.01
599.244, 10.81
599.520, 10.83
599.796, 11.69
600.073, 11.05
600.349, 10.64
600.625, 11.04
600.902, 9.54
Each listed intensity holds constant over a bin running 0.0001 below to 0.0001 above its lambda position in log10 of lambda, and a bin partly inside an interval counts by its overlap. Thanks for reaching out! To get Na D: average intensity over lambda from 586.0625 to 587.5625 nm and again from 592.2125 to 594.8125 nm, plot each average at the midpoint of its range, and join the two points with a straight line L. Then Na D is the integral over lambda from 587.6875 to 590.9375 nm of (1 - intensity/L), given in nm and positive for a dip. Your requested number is 0.59 nm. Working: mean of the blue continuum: 11.2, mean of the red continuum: 11.2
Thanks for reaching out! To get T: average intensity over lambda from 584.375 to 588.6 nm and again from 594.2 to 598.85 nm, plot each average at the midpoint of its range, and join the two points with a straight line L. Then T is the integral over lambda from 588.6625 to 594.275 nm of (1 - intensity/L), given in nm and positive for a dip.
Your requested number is 0.507 nm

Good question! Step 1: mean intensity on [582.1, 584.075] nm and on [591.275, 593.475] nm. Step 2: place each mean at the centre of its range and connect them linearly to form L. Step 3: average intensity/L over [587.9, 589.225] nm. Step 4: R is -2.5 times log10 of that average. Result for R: 0.212 mag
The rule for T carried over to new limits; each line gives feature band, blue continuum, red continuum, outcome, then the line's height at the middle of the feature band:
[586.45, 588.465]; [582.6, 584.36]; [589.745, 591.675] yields -0.069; 10.4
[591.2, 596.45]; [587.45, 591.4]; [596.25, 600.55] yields -0.407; 10.3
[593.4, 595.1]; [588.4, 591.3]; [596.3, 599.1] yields -0.184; 10.3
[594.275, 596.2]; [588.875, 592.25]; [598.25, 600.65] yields -0.171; 10.4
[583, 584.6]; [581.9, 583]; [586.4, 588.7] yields 0.008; 11.3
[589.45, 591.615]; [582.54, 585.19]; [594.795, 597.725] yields 0.330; 11.2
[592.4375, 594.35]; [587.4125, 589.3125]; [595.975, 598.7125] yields -0.105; 10.5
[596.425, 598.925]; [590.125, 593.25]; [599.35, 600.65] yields -0.090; 10.9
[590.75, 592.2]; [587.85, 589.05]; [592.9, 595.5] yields -0.034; 10.3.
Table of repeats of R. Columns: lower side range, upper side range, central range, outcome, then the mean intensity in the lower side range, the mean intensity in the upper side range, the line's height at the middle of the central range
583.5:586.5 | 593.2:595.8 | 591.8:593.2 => 0.03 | 11.1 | 11.3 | 11.3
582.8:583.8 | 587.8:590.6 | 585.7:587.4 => -0.11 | 11.2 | 8.96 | 9.96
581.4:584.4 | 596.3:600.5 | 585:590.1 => 0.13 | 11.5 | 11.2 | 11.4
